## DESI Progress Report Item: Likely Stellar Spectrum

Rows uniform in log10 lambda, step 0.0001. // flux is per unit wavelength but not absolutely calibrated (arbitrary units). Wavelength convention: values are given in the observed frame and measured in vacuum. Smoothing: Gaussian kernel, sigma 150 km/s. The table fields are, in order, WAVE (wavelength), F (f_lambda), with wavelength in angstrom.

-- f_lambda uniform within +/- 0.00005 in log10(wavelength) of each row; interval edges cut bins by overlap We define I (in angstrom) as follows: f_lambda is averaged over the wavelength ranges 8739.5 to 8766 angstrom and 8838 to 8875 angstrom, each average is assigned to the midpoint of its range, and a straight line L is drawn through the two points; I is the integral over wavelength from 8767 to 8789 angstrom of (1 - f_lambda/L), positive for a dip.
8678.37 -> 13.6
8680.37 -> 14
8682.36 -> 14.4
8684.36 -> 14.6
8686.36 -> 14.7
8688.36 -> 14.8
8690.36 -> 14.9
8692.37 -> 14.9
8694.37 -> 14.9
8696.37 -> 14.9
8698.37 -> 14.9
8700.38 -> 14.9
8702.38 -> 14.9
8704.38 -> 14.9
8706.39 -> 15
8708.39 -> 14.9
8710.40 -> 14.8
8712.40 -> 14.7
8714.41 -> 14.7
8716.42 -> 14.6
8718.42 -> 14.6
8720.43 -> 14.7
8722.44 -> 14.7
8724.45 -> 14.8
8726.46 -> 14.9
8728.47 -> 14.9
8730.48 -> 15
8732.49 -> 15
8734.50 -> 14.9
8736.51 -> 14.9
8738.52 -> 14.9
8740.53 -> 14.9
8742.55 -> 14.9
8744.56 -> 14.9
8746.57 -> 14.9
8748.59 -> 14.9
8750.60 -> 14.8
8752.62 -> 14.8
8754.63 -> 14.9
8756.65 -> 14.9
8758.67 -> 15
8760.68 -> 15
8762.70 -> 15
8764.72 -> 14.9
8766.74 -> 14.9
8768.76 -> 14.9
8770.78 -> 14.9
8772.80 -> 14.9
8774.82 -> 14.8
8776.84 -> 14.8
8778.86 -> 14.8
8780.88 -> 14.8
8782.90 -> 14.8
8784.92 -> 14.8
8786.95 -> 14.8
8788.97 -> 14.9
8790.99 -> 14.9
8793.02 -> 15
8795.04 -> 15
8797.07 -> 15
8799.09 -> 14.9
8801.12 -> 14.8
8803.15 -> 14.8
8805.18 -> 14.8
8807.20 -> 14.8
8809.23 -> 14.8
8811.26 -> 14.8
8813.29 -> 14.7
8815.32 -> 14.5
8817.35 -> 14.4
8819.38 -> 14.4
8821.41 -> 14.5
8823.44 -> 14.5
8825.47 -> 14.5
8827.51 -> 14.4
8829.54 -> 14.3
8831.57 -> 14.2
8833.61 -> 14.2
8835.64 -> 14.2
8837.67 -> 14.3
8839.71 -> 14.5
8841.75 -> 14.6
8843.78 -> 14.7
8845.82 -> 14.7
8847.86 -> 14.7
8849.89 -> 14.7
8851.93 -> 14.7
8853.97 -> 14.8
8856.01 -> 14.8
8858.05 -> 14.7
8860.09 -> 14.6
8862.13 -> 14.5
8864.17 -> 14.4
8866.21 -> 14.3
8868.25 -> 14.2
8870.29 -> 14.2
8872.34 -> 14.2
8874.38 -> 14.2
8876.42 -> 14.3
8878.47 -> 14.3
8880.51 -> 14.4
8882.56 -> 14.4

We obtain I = 0.0 angstrom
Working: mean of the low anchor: 14.9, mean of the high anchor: 14.5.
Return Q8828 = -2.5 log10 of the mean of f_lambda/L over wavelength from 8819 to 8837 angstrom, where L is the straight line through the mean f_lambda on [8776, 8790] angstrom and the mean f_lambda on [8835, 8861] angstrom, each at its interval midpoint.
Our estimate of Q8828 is 0.02 mag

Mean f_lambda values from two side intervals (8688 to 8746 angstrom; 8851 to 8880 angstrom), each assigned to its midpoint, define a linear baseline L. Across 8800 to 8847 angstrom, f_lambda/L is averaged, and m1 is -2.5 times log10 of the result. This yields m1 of 0.00 mag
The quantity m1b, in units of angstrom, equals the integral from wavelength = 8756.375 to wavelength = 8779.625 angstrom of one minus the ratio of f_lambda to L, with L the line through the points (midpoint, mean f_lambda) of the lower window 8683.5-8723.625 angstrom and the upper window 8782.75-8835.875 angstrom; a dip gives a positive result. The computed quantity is -0.3 angstrom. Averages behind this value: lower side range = 14.8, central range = 14.9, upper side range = 14.7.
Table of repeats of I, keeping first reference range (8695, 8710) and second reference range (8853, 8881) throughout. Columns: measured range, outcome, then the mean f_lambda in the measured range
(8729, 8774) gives -0.5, 14.9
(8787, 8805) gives -0.3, 14.9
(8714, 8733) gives 0.1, 14.8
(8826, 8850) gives 0.1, 14.4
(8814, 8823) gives 0.1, 14.5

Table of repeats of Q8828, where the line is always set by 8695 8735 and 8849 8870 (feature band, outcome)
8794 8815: -0.012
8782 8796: -0.014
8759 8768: -0.015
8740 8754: -0.007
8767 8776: -0.011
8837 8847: 0.002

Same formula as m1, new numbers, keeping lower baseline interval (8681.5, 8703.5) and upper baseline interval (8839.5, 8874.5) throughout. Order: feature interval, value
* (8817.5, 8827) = 0.01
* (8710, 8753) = -0.01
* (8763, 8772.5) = -0.02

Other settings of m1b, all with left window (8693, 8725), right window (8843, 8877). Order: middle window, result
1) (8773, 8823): -0.5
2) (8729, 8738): -0.1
